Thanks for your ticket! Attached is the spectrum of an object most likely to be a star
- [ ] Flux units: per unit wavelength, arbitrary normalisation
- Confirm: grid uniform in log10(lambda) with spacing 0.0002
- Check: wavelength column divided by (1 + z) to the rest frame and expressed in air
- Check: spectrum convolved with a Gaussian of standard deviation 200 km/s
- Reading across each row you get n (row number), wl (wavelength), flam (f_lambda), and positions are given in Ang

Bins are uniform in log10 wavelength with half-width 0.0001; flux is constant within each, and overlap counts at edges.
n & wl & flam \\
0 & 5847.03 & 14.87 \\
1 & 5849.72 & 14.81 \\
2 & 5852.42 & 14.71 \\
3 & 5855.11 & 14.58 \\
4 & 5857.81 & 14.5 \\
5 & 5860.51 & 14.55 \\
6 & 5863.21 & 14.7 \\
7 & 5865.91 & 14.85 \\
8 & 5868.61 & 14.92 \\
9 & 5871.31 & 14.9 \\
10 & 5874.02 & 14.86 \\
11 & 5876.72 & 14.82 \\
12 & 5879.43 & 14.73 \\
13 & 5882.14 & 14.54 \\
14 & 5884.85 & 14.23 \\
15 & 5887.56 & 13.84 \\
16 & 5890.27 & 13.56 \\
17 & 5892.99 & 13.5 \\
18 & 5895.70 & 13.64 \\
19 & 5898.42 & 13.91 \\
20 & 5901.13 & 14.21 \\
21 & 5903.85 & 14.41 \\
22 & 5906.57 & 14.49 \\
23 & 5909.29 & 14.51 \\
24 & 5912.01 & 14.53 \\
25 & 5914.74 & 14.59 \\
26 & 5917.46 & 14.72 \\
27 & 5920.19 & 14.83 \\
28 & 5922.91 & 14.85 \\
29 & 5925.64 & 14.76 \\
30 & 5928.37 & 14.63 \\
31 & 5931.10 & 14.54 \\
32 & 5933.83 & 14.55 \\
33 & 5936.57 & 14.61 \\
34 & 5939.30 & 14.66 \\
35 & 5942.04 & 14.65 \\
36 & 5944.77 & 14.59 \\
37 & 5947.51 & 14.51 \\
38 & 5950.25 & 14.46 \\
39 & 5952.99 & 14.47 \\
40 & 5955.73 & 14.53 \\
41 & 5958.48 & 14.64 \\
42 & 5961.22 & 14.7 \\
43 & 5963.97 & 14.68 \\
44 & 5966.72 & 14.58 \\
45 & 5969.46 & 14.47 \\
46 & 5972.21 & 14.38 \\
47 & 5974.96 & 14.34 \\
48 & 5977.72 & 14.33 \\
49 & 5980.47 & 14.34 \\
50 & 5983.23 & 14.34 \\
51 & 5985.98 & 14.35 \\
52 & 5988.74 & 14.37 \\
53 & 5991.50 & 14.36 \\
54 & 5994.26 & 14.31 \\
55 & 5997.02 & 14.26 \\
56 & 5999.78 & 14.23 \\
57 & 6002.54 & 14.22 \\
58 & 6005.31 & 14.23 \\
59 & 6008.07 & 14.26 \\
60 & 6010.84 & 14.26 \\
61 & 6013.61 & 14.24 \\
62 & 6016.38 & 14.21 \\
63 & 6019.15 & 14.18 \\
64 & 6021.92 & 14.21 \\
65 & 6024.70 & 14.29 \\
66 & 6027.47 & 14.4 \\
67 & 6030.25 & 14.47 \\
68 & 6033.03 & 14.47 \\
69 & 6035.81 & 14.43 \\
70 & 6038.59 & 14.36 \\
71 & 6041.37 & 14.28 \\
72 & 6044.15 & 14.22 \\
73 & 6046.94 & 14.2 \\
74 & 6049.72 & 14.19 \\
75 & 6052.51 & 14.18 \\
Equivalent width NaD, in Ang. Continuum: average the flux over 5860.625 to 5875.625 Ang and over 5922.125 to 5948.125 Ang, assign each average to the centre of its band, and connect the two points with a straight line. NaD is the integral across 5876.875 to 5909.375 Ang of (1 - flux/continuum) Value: 1.35 Ang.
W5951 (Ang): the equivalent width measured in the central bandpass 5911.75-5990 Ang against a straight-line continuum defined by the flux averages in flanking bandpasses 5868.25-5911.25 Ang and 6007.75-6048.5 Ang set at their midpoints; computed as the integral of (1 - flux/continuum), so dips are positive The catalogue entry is -1.4 Ang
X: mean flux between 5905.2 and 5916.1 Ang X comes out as 14.5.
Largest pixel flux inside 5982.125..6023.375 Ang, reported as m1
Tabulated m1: 14.37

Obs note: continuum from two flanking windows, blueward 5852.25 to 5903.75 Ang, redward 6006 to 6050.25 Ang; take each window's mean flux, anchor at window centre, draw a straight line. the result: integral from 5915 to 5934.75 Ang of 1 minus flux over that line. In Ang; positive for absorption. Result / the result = -0.5 Ang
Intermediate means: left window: 14.4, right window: 14.3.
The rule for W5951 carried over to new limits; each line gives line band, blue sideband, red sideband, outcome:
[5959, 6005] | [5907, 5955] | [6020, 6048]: 0.3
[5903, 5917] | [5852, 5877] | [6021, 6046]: 0.1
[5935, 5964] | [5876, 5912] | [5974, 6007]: -0.7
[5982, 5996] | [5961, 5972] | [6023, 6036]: 0.2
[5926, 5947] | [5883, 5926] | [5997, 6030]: -0.5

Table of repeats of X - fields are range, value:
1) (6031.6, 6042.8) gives 14.4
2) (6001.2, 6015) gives 14.2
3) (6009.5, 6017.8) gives 14.2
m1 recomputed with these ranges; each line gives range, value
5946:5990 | 14.7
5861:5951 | 14.92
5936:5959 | 14.66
